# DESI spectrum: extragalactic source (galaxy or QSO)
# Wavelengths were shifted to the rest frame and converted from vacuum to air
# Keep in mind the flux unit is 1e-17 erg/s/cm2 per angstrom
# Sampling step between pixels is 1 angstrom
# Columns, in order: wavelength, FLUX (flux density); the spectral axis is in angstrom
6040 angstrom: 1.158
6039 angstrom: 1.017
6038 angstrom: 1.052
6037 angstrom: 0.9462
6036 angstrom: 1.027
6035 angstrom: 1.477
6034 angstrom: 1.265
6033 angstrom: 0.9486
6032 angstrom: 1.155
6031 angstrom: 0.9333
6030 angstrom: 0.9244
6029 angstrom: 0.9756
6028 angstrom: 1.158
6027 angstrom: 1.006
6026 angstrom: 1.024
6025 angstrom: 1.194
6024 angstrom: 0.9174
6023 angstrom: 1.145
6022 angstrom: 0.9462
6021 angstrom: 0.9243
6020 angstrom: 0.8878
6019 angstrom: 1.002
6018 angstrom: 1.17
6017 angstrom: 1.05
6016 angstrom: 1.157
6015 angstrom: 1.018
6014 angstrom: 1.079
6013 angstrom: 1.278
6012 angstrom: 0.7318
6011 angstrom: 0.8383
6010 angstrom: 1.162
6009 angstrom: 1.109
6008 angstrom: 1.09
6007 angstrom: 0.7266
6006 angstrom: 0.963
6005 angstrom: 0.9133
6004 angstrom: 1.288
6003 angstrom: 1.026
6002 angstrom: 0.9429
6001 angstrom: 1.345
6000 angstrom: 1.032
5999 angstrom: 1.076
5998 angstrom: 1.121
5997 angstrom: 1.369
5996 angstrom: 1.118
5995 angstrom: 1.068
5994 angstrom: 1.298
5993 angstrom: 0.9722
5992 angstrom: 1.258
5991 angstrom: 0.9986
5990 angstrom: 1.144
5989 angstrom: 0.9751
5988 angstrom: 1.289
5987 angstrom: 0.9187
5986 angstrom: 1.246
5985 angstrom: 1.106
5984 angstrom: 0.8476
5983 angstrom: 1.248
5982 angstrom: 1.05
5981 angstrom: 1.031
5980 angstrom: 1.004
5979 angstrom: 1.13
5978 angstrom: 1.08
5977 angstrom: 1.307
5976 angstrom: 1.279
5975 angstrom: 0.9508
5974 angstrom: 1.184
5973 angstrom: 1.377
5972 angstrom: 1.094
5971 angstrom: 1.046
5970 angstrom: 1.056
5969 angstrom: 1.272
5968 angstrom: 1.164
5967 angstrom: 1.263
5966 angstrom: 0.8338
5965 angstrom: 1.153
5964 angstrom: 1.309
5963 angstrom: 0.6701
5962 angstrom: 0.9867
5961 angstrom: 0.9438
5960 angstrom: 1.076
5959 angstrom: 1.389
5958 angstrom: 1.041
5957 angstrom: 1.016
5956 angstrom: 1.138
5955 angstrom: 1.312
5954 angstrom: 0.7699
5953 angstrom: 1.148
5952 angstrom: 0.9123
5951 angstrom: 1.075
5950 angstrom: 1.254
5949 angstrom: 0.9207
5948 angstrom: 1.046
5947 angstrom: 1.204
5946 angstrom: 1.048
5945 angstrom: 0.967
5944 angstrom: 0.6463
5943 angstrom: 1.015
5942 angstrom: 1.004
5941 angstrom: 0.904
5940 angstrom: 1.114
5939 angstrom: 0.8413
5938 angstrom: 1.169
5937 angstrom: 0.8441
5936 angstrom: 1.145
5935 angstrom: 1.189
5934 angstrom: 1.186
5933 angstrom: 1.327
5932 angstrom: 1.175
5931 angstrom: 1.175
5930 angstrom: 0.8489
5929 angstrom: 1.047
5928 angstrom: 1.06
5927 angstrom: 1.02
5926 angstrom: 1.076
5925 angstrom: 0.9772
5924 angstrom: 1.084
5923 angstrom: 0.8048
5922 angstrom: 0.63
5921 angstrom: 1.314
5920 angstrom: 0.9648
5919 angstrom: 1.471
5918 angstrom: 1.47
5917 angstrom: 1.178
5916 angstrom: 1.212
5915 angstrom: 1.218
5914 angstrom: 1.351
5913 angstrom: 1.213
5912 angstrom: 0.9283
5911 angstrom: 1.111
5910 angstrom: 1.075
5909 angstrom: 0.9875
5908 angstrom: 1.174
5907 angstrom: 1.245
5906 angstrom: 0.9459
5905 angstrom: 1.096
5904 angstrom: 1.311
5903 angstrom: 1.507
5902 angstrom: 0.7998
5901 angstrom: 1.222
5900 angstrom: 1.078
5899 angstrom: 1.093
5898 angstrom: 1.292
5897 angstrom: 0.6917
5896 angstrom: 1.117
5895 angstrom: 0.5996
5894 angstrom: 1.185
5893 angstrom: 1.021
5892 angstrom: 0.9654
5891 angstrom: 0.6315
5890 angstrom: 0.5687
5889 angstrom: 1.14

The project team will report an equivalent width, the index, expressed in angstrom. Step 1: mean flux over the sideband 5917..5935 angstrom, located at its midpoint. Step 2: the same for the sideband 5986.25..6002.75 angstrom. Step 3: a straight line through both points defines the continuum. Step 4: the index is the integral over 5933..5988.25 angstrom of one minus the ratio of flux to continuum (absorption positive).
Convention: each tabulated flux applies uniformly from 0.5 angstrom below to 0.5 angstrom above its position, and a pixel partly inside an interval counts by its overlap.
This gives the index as 1.6 angstrom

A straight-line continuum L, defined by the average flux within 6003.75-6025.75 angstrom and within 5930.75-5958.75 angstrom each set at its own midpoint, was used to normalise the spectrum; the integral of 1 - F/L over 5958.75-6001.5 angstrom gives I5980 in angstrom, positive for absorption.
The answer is -3.1 angstrom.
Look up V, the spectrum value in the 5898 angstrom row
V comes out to 1.292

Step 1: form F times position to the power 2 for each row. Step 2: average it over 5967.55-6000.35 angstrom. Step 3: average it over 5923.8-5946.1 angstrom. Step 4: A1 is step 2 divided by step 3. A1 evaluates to 1.10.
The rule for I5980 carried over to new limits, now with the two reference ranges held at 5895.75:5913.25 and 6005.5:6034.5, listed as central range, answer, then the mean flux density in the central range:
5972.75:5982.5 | -0.7 angstrom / 1.13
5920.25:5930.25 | 0.9 angstrom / 0.989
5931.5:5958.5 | 0.6 angstrom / 1.05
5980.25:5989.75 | -0.3 angstrom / 1.08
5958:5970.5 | -0.3 angstrom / 1.09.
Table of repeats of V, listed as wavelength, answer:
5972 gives 1.094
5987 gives 0.9187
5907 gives 1.245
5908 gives 1.174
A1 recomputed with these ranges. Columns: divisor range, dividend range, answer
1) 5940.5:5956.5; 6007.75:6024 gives 1.03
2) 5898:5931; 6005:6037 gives 0.97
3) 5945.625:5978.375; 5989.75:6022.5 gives 0.98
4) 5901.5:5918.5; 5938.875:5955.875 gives 0.88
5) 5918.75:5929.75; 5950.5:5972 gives 1.06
